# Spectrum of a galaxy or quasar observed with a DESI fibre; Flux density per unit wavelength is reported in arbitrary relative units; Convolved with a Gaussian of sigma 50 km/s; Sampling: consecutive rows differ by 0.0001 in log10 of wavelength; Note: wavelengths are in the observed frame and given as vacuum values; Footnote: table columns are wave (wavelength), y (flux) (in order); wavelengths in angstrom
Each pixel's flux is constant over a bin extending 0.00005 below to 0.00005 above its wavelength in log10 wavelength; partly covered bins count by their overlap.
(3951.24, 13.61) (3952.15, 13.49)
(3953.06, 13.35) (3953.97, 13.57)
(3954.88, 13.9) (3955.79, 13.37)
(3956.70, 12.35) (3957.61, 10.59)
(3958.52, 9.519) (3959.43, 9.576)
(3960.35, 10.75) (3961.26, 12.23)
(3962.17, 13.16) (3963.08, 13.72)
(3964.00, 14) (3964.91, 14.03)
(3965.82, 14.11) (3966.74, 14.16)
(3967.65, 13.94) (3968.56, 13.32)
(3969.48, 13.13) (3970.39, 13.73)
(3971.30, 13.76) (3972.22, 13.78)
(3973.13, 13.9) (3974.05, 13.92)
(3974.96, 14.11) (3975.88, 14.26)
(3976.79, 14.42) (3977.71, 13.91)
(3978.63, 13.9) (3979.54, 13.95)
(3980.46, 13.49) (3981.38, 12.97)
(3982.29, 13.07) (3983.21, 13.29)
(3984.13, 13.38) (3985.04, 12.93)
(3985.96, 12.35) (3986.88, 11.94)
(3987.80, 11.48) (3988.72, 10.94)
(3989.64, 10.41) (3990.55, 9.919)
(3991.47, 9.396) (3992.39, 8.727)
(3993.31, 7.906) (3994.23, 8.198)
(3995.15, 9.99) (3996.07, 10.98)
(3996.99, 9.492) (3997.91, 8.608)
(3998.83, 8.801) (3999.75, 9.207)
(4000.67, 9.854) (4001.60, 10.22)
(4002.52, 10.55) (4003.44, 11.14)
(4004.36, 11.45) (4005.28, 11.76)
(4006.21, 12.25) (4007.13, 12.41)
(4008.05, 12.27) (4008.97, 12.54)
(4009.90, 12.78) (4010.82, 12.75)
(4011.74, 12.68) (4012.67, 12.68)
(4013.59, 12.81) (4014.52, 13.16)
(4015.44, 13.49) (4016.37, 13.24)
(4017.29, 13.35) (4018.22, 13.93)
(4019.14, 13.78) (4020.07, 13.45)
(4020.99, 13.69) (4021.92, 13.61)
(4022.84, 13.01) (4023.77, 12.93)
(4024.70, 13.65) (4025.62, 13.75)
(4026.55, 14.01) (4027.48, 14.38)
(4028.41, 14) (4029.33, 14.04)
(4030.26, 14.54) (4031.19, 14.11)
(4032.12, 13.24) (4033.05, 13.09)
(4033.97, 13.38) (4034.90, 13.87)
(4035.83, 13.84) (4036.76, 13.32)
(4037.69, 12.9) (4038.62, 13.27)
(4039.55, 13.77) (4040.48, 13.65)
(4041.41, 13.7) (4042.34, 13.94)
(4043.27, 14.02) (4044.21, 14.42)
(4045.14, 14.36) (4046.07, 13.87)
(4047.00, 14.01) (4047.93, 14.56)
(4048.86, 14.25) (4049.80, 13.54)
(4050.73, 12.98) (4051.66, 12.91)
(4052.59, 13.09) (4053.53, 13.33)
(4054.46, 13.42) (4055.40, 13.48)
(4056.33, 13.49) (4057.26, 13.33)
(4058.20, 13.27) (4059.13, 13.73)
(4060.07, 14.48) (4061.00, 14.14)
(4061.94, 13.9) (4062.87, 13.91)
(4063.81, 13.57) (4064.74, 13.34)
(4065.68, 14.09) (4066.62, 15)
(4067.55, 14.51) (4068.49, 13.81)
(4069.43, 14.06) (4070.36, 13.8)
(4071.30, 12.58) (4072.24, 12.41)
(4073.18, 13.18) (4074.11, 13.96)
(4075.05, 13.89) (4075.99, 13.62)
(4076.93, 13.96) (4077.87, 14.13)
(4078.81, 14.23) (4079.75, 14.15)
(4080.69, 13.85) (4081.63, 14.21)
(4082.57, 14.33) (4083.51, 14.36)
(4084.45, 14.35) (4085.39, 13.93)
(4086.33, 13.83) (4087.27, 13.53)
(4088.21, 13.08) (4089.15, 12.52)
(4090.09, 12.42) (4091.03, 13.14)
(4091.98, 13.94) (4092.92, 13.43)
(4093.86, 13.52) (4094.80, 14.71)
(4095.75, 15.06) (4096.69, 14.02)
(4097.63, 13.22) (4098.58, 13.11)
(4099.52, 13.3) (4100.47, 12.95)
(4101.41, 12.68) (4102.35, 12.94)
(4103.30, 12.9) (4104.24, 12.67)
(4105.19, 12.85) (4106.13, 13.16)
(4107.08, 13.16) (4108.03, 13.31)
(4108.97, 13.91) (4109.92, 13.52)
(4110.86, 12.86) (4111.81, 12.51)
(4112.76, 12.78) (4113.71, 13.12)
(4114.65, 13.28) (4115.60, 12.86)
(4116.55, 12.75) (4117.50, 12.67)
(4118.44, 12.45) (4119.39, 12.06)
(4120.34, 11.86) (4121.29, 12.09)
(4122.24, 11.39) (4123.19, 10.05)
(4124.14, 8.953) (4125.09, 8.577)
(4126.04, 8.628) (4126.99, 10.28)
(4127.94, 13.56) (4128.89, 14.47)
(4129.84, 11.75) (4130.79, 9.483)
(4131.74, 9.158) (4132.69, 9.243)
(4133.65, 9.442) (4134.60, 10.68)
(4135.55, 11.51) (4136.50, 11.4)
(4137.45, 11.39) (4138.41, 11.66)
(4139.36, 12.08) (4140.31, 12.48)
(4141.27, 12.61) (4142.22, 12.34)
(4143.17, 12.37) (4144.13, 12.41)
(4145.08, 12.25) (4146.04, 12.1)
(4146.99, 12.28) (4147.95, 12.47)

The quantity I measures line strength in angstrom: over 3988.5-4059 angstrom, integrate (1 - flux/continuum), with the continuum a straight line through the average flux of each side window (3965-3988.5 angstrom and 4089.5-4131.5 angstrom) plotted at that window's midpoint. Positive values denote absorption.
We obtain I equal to 2.9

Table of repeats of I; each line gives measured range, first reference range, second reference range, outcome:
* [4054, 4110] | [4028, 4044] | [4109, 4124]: -2.9 angstrom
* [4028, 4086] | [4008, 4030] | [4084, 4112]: -1.8 angstrom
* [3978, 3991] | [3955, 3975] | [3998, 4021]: 0.1 angstrom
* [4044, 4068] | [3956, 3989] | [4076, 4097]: -0.3 angstrom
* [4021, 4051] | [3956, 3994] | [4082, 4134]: -2.9 angstrom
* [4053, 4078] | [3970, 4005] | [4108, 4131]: -3.9 angstrom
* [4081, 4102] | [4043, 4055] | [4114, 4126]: -2.1 angstrom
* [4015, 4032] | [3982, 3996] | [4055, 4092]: -2.3 angstrom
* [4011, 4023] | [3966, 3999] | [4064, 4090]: -0.5 angstrom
